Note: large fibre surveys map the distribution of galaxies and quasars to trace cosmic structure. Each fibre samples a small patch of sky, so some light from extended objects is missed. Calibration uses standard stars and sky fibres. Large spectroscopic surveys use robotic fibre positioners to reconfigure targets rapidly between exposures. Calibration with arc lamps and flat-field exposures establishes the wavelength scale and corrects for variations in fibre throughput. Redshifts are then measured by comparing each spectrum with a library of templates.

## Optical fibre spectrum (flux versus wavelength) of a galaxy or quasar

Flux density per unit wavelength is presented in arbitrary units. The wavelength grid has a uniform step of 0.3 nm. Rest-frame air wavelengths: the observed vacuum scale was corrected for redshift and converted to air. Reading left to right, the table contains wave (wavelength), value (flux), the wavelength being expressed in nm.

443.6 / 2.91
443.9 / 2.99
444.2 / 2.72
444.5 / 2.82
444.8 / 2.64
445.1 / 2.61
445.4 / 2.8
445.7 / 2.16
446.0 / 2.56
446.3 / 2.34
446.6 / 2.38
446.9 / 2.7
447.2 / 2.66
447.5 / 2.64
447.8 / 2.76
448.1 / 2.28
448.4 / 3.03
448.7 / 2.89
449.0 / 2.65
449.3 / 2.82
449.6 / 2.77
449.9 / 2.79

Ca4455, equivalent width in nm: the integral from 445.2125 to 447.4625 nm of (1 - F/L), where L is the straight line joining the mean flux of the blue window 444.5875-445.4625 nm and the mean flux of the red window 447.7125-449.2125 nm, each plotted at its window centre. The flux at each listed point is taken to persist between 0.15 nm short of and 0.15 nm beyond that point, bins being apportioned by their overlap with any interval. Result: 0.15 nm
